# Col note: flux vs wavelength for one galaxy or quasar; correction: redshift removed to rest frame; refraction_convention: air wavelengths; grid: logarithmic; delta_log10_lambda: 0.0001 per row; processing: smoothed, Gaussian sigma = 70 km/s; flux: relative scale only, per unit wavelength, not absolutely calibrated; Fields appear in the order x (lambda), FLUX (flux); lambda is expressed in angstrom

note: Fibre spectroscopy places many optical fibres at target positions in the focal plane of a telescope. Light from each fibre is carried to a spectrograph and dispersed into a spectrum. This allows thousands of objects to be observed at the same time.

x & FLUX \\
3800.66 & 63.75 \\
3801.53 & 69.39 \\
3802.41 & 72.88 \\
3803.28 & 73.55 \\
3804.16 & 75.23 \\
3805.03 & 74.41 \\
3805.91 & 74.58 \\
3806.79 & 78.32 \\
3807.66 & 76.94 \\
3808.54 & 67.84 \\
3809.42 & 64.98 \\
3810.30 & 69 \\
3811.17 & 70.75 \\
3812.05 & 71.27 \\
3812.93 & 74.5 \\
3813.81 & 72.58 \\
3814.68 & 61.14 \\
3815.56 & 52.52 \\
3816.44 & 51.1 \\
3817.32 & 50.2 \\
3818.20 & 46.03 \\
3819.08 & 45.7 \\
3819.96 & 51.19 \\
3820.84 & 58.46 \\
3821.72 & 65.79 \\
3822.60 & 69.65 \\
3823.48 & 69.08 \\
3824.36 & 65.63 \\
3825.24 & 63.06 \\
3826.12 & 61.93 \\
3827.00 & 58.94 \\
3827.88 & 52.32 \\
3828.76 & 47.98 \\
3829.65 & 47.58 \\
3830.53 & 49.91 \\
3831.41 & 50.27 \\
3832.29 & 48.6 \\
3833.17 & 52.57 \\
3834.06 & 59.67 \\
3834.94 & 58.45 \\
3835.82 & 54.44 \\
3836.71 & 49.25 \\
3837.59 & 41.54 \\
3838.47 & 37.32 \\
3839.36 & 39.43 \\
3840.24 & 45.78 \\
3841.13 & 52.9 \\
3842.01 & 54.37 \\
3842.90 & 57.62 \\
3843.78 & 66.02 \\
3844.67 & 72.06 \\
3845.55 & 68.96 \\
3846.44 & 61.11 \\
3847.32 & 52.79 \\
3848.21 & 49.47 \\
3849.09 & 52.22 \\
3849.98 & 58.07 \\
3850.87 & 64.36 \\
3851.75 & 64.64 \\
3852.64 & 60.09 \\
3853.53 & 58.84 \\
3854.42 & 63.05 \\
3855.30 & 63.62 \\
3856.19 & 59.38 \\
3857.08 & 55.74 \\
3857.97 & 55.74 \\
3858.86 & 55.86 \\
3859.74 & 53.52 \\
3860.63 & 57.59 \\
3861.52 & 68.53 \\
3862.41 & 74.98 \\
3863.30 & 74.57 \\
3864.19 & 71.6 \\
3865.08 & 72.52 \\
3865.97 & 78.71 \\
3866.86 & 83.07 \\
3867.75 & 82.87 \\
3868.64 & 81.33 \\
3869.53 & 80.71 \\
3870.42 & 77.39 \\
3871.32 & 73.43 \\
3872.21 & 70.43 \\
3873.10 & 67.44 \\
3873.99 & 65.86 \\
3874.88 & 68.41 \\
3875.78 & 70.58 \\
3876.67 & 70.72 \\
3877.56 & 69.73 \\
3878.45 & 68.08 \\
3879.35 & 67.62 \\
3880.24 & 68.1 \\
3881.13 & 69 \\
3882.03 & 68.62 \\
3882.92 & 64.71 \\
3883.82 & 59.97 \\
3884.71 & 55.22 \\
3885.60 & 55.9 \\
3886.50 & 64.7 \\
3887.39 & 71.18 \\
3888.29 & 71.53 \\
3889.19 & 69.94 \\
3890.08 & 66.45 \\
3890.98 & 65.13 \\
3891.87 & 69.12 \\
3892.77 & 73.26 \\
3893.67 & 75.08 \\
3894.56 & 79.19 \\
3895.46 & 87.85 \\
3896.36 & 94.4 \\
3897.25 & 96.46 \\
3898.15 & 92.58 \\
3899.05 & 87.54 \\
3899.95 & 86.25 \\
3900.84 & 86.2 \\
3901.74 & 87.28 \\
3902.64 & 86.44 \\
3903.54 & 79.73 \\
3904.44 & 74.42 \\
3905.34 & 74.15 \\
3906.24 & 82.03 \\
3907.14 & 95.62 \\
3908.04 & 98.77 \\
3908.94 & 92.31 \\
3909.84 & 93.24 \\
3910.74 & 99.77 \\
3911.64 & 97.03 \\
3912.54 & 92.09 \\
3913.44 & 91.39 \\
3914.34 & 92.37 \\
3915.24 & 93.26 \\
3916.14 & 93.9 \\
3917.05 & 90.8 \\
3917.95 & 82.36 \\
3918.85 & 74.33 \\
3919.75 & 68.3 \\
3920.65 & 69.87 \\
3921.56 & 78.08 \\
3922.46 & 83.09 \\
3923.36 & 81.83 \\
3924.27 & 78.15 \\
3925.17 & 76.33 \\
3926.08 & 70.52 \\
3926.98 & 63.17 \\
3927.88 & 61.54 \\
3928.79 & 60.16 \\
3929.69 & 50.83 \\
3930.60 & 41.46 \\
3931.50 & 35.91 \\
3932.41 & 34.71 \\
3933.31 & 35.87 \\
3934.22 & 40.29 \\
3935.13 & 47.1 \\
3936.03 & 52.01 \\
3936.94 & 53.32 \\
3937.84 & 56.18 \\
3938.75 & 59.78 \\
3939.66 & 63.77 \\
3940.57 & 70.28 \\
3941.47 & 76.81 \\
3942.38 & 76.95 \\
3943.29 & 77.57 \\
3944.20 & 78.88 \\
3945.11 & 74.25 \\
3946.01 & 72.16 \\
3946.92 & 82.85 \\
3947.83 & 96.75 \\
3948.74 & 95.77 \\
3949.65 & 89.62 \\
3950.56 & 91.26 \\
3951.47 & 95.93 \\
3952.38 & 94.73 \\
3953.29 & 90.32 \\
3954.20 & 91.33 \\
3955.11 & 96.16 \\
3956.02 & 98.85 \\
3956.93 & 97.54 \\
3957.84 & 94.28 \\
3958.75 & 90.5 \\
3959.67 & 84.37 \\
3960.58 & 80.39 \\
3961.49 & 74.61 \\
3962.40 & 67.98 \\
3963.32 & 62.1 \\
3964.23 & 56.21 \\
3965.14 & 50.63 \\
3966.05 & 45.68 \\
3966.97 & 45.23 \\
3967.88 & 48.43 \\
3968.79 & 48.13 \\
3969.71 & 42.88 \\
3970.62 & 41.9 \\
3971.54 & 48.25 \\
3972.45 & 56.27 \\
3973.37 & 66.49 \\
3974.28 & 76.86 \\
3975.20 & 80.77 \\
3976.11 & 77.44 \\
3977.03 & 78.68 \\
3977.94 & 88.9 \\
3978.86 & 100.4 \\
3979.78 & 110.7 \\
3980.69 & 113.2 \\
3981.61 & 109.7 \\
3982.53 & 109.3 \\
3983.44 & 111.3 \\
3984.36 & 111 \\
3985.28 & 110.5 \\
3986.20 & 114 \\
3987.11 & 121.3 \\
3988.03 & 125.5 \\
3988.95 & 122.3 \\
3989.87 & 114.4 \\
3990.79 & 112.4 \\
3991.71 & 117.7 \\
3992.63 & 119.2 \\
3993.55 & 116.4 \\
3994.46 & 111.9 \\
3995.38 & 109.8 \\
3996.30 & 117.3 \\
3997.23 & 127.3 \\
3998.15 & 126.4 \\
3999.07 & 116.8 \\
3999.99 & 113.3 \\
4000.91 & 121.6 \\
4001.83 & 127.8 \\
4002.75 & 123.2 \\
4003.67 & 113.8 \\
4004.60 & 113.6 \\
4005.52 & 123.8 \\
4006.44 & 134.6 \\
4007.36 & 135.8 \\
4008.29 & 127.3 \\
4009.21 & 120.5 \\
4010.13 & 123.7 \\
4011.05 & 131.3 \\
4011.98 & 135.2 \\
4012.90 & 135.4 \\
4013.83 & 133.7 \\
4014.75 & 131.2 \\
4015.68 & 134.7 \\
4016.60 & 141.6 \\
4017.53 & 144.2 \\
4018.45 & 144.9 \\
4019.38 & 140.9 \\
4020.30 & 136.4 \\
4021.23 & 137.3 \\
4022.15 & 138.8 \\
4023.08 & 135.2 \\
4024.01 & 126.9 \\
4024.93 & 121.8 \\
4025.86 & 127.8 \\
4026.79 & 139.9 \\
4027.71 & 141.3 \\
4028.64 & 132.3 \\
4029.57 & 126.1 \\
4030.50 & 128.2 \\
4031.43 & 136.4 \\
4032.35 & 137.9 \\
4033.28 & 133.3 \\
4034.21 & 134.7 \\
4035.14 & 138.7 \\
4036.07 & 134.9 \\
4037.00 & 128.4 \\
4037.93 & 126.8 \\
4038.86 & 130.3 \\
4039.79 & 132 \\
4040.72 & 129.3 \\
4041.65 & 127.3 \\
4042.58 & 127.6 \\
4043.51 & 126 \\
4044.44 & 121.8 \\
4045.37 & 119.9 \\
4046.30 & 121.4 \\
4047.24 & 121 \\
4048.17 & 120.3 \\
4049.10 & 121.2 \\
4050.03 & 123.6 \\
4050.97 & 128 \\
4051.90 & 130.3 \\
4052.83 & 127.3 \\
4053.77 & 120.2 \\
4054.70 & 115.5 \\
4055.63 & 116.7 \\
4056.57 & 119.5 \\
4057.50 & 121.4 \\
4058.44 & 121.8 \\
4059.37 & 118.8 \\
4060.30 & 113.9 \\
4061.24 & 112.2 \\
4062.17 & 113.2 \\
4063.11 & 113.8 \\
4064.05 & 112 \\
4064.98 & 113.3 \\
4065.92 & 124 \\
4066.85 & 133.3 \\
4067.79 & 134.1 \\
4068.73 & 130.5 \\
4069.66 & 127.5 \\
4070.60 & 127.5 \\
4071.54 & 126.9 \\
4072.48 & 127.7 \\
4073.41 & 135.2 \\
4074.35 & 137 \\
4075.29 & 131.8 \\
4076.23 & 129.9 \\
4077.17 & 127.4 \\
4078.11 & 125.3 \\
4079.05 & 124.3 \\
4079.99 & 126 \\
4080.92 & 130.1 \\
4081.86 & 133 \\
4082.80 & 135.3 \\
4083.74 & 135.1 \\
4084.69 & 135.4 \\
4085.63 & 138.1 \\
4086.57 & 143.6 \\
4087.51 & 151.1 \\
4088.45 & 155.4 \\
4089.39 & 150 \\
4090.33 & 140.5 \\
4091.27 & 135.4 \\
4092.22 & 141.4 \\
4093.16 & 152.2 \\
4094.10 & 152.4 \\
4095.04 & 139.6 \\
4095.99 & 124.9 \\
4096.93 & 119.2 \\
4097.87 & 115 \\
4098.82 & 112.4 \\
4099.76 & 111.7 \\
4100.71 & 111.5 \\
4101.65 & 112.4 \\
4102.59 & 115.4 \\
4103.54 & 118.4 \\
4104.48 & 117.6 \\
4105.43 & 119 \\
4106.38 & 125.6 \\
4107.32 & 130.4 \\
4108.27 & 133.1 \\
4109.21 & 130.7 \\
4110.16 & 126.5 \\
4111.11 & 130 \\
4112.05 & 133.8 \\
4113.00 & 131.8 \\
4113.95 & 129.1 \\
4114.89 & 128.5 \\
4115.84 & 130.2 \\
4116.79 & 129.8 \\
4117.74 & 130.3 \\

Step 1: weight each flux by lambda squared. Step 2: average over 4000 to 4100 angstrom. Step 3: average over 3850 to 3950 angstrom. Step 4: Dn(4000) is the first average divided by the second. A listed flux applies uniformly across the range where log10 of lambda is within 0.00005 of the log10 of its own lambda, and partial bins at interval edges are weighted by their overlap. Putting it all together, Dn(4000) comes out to 1.92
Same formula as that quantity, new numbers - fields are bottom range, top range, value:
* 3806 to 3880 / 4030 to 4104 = 2.30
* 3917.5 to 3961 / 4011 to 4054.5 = 1.87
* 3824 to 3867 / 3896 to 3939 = 1.34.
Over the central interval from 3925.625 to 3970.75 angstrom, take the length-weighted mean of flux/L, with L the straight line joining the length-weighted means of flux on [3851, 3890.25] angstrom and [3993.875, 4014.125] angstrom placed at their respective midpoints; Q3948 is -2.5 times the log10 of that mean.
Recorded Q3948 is 0.42 mag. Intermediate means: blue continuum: 67.5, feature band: 68.4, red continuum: 124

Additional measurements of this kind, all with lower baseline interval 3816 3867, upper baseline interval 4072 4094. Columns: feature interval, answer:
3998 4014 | -0.12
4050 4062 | 0.07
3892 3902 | -0.12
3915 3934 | 0.25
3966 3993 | 0.16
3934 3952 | 0.24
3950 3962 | 0.05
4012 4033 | -0.16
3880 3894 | 0.10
